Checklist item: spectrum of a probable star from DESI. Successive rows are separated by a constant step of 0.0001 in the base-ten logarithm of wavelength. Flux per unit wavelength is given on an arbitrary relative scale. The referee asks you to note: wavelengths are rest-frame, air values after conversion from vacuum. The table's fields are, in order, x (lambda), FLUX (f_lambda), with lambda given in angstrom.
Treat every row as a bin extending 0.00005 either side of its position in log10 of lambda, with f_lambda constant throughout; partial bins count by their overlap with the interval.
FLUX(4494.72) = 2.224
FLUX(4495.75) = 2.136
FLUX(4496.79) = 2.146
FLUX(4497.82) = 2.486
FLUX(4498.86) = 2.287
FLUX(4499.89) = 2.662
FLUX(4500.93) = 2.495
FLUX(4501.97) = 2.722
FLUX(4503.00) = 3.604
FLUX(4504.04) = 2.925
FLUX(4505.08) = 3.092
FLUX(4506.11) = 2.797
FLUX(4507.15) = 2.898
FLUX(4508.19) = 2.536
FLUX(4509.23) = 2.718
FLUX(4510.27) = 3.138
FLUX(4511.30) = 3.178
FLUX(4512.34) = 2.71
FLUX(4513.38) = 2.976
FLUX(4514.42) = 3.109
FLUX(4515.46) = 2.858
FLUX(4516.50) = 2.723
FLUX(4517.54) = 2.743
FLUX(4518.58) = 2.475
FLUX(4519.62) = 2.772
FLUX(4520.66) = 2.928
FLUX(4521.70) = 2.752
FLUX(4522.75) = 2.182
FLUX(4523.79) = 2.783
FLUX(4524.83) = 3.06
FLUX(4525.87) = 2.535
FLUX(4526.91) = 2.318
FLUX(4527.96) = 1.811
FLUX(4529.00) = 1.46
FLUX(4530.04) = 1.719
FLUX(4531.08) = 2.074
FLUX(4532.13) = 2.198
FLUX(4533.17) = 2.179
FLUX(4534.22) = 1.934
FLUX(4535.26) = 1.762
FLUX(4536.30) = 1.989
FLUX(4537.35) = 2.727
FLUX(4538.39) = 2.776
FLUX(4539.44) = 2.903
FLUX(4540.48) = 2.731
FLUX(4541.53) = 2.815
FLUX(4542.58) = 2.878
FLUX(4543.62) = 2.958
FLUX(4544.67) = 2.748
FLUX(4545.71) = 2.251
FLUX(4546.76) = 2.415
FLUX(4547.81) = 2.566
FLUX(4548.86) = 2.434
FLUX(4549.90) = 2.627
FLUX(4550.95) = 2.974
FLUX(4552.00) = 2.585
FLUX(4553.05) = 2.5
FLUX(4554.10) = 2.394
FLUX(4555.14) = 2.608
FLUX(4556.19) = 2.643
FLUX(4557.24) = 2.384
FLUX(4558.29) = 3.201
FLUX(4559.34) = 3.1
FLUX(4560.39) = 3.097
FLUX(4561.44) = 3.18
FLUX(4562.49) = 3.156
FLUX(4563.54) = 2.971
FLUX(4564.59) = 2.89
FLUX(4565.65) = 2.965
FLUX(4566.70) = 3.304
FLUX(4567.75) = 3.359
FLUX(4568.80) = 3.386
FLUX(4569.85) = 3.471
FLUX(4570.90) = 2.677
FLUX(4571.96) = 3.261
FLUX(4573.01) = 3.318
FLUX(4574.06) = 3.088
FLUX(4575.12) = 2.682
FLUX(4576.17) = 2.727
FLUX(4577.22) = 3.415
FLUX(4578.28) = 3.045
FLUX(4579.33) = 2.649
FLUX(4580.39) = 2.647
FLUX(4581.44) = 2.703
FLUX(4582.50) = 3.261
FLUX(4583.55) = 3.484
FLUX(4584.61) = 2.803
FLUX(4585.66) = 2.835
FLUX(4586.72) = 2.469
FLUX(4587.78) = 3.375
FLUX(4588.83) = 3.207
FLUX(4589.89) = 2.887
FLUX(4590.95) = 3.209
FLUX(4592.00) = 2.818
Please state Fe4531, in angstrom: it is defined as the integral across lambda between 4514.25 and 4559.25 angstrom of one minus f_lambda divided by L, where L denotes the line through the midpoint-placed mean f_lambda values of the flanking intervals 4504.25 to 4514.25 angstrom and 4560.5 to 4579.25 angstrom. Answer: 7.0 angstrom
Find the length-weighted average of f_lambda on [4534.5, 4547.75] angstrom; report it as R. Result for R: 2.57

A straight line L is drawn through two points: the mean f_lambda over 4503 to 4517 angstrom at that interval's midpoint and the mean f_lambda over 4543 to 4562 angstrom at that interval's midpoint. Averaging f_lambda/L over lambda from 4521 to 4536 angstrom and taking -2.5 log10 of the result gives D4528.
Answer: 0.27 mag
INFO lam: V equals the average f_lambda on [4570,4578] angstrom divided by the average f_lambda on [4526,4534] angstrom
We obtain 1.5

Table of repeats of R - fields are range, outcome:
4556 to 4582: 3.02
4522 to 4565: 2.55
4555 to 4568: 2.99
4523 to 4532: 2.22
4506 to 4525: 2.8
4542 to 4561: 2.69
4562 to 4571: 3.15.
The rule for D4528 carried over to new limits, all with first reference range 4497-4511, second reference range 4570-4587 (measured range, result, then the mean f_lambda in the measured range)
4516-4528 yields 0.084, 2.62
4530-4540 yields 0.259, 2.25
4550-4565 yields 0.032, 2.83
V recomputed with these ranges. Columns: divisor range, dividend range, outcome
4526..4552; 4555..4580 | 1.27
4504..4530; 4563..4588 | 1.13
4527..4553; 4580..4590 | 1.24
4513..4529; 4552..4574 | 1.14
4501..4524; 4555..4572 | 1.07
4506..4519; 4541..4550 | 0.93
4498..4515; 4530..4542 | 0.82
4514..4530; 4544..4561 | 1.05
